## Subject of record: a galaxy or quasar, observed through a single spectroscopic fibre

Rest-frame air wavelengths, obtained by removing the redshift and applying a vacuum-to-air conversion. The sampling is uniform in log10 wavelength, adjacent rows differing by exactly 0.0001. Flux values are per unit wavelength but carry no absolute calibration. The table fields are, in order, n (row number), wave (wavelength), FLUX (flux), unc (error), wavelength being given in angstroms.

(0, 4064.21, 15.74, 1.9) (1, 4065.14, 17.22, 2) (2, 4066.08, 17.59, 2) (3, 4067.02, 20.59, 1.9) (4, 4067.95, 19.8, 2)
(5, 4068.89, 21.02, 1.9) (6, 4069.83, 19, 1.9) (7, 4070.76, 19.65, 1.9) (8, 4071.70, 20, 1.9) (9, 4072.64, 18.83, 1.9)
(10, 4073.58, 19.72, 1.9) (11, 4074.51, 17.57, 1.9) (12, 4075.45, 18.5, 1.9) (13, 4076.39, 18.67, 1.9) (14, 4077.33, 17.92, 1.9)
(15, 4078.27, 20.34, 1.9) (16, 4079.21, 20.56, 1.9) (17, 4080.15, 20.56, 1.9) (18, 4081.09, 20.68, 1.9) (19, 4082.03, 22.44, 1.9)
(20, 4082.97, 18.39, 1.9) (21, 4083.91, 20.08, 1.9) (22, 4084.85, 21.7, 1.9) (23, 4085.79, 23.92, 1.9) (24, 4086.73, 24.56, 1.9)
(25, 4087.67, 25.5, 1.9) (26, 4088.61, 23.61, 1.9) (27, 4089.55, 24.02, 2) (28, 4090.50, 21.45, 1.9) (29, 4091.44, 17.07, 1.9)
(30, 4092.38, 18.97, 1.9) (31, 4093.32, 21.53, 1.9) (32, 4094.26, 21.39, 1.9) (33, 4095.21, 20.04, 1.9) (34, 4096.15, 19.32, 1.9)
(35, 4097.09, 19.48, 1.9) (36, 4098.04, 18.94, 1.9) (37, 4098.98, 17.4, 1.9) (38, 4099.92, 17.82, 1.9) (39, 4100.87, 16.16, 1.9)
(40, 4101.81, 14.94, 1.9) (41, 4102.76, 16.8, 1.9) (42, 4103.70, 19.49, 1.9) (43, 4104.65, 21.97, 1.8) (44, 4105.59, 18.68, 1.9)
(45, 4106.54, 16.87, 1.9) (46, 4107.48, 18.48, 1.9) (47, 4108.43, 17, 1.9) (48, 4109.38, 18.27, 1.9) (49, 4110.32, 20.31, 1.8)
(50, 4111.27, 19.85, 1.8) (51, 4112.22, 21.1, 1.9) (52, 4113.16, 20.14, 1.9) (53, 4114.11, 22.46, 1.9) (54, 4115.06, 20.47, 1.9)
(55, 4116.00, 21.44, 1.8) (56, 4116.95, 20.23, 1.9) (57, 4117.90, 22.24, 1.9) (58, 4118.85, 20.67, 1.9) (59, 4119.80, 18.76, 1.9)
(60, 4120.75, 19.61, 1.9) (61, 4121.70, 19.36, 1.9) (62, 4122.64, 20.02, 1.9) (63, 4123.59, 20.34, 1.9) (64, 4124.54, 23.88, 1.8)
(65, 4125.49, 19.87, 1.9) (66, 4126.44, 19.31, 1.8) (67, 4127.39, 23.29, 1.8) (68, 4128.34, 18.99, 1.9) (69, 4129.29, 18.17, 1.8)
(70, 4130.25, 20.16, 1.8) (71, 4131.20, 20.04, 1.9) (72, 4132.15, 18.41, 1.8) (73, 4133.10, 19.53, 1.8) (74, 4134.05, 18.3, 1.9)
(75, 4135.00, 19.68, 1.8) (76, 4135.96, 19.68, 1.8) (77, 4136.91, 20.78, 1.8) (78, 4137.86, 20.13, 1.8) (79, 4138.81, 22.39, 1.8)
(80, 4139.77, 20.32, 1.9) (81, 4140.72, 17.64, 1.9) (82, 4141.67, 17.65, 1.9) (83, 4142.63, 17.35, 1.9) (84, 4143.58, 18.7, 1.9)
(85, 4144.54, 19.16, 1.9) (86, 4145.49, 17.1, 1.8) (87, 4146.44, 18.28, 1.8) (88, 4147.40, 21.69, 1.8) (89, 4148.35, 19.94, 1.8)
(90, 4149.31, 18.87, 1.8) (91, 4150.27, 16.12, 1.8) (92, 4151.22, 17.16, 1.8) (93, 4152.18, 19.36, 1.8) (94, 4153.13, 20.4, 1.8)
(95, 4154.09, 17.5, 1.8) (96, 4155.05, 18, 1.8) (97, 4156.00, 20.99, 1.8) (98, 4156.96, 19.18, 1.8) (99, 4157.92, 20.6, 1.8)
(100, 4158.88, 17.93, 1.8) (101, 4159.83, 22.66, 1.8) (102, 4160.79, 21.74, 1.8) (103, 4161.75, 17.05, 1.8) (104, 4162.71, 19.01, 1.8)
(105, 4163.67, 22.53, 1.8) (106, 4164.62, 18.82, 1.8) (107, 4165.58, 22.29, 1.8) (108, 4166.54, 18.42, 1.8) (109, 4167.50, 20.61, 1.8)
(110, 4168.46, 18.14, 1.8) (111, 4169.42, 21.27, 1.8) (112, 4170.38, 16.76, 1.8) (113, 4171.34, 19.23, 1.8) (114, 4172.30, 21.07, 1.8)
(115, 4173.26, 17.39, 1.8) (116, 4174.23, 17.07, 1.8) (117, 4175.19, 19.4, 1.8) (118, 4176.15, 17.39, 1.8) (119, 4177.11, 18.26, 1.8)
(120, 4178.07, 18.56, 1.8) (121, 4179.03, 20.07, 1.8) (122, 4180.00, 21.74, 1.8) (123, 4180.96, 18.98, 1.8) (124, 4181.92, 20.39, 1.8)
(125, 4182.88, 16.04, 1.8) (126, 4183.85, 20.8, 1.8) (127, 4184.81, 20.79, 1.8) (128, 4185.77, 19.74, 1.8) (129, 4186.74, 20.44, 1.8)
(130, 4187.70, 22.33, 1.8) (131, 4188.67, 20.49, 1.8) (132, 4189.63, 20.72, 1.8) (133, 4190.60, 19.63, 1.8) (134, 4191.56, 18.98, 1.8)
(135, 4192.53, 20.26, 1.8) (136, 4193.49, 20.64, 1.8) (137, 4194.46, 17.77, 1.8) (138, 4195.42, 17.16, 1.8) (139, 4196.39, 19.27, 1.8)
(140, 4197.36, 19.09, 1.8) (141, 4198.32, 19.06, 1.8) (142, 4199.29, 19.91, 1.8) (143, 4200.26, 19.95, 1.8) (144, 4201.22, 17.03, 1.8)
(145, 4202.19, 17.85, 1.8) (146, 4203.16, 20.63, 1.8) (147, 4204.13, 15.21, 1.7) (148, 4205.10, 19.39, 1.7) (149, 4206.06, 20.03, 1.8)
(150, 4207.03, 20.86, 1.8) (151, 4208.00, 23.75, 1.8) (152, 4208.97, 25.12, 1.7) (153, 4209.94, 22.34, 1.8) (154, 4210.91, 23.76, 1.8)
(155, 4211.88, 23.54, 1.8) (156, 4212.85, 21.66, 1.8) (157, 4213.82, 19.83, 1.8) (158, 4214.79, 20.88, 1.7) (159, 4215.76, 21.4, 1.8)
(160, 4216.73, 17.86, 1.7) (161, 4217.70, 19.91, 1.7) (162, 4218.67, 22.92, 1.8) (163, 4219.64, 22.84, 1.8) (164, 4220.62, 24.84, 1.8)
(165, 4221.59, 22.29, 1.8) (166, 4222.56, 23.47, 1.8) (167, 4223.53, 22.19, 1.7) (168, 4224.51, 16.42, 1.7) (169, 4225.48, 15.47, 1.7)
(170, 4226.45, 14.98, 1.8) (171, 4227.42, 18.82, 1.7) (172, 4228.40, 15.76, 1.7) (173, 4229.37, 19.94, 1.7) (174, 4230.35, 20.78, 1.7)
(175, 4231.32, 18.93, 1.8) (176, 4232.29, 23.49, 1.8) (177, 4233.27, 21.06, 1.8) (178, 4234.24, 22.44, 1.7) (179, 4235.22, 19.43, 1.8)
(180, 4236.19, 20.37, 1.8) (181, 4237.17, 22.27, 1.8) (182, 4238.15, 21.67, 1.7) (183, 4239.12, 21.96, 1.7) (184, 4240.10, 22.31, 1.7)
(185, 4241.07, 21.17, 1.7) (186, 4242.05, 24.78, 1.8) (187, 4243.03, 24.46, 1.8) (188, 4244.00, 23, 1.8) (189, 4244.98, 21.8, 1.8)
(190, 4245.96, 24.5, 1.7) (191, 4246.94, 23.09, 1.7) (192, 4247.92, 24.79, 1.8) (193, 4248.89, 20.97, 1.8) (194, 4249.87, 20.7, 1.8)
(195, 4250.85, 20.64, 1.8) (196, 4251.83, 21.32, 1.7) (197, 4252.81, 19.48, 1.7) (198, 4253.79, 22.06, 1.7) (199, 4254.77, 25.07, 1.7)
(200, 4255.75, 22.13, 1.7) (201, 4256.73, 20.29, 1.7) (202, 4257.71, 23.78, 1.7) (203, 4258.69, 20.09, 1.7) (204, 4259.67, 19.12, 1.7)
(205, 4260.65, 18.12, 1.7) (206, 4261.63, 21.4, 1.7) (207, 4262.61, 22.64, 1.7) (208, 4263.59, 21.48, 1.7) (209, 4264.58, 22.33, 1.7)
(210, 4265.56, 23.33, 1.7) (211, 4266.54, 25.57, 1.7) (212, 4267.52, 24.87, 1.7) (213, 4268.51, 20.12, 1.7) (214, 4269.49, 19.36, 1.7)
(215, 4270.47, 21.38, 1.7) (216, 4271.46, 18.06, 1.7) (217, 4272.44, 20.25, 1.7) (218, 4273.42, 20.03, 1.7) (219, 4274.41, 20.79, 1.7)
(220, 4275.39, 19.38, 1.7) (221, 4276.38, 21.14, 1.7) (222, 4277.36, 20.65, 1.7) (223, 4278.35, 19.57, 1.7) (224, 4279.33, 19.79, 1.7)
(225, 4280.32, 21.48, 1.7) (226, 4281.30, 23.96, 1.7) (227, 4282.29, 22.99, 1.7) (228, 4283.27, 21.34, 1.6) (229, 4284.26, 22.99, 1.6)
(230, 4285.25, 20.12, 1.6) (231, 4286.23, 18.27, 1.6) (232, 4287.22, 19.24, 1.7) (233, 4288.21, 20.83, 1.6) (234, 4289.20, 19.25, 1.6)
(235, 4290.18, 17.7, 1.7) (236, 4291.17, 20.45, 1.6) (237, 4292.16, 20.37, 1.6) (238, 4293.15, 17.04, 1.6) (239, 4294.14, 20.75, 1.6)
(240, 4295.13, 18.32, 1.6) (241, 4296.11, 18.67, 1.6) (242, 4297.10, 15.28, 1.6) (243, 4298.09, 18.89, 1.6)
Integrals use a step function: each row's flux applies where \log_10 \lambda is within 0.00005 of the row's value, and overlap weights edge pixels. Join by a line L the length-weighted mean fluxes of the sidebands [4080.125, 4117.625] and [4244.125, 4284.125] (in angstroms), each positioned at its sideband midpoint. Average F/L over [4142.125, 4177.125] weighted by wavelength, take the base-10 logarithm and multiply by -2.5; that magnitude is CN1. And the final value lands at 0.08 mag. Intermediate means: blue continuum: 20.1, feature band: 19.1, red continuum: 21.5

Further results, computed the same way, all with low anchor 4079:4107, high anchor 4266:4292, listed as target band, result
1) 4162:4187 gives 0.06 mag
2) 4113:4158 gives 0.03 mag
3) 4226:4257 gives -0.04 mag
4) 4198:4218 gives 0.00 mag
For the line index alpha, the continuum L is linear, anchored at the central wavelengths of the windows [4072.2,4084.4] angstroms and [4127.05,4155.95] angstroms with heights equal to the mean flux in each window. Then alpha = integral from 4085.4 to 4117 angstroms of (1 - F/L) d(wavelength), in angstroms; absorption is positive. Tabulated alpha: -0.9 angstroms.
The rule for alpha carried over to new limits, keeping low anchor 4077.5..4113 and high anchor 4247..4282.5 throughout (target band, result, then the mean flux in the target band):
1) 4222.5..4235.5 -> 1.0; 19.4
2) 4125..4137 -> 0.3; 19.7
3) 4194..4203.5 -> 0.9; 18.7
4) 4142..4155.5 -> 1.2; 18.5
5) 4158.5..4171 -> 0.5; 19.8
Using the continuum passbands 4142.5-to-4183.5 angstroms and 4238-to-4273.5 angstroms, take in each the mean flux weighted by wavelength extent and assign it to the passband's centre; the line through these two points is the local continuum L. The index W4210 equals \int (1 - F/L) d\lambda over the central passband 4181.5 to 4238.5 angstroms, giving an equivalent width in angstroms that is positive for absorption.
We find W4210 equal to 0.8 angstroms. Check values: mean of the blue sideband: 19.2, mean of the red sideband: 21.9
